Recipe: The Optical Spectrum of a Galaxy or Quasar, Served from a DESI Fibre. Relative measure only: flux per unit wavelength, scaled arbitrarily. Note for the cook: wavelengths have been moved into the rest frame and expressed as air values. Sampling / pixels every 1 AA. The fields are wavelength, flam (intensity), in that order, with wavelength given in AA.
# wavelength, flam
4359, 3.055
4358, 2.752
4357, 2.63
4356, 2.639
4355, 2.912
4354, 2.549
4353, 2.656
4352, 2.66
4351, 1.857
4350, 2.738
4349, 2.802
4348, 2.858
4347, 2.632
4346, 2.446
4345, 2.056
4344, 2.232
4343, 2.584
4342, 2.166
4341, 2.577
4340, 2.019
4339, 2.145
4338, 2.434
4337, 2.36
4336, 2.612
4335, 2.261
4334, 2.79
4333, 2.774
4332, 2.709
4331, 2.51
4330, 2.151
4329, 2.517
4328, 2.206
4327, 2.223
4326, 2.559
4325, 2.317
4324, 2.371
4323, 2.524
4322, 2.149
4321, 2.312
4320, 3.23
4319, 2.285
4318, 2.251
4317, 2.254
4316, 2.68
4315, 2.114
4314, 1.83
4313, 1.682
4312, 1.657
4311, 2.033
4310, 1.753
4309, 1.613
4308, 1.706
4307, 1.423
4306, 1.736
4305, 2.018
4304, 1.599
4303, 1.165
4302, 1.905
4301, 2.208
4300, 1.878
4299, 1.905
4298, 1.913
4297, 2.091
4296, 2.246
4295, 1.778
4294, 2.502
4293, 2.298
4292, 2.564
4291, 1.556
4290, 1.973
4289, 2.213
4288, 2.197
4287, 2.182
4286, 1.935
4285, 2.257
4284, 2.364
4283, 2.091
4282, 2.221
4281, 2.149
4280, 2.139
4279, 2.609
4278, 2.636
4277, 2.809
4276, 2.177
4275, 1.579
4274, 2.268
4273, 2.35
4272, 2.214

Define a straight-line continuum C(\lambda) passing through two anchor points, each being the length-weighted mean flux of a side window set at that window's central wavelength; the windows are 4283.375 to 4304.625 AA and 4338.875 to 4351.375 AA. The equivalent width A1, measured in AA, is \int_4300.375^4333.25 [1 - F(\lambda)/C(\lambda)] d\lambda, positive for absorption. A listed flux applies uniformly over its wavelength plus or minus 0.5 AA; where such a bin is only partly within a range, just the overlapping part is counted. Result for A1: 1.2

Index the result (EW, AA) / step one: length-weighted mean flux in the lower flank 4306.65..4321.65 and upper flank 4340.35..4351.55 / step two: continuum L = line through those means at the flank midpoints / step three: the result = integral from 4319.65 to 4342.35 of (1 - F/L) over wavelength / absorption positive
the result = -1.7 AA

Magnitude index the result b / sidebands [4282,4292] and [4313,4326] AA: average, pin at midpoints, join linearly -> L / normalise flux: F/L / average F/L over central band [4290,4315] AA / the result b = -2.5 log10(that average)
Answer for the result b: 0.18 mag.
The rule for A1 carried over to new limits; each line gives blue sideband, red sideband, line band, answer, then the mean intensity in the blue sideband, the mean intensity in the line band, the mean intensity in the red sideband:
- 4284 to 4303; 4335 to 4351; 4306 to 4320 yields 1.5 AA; 2.07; 1.98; 2.42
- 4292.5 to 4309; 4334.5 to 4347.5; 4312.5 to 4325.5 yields -1.3 AA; 1.89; 2.31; 2.35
